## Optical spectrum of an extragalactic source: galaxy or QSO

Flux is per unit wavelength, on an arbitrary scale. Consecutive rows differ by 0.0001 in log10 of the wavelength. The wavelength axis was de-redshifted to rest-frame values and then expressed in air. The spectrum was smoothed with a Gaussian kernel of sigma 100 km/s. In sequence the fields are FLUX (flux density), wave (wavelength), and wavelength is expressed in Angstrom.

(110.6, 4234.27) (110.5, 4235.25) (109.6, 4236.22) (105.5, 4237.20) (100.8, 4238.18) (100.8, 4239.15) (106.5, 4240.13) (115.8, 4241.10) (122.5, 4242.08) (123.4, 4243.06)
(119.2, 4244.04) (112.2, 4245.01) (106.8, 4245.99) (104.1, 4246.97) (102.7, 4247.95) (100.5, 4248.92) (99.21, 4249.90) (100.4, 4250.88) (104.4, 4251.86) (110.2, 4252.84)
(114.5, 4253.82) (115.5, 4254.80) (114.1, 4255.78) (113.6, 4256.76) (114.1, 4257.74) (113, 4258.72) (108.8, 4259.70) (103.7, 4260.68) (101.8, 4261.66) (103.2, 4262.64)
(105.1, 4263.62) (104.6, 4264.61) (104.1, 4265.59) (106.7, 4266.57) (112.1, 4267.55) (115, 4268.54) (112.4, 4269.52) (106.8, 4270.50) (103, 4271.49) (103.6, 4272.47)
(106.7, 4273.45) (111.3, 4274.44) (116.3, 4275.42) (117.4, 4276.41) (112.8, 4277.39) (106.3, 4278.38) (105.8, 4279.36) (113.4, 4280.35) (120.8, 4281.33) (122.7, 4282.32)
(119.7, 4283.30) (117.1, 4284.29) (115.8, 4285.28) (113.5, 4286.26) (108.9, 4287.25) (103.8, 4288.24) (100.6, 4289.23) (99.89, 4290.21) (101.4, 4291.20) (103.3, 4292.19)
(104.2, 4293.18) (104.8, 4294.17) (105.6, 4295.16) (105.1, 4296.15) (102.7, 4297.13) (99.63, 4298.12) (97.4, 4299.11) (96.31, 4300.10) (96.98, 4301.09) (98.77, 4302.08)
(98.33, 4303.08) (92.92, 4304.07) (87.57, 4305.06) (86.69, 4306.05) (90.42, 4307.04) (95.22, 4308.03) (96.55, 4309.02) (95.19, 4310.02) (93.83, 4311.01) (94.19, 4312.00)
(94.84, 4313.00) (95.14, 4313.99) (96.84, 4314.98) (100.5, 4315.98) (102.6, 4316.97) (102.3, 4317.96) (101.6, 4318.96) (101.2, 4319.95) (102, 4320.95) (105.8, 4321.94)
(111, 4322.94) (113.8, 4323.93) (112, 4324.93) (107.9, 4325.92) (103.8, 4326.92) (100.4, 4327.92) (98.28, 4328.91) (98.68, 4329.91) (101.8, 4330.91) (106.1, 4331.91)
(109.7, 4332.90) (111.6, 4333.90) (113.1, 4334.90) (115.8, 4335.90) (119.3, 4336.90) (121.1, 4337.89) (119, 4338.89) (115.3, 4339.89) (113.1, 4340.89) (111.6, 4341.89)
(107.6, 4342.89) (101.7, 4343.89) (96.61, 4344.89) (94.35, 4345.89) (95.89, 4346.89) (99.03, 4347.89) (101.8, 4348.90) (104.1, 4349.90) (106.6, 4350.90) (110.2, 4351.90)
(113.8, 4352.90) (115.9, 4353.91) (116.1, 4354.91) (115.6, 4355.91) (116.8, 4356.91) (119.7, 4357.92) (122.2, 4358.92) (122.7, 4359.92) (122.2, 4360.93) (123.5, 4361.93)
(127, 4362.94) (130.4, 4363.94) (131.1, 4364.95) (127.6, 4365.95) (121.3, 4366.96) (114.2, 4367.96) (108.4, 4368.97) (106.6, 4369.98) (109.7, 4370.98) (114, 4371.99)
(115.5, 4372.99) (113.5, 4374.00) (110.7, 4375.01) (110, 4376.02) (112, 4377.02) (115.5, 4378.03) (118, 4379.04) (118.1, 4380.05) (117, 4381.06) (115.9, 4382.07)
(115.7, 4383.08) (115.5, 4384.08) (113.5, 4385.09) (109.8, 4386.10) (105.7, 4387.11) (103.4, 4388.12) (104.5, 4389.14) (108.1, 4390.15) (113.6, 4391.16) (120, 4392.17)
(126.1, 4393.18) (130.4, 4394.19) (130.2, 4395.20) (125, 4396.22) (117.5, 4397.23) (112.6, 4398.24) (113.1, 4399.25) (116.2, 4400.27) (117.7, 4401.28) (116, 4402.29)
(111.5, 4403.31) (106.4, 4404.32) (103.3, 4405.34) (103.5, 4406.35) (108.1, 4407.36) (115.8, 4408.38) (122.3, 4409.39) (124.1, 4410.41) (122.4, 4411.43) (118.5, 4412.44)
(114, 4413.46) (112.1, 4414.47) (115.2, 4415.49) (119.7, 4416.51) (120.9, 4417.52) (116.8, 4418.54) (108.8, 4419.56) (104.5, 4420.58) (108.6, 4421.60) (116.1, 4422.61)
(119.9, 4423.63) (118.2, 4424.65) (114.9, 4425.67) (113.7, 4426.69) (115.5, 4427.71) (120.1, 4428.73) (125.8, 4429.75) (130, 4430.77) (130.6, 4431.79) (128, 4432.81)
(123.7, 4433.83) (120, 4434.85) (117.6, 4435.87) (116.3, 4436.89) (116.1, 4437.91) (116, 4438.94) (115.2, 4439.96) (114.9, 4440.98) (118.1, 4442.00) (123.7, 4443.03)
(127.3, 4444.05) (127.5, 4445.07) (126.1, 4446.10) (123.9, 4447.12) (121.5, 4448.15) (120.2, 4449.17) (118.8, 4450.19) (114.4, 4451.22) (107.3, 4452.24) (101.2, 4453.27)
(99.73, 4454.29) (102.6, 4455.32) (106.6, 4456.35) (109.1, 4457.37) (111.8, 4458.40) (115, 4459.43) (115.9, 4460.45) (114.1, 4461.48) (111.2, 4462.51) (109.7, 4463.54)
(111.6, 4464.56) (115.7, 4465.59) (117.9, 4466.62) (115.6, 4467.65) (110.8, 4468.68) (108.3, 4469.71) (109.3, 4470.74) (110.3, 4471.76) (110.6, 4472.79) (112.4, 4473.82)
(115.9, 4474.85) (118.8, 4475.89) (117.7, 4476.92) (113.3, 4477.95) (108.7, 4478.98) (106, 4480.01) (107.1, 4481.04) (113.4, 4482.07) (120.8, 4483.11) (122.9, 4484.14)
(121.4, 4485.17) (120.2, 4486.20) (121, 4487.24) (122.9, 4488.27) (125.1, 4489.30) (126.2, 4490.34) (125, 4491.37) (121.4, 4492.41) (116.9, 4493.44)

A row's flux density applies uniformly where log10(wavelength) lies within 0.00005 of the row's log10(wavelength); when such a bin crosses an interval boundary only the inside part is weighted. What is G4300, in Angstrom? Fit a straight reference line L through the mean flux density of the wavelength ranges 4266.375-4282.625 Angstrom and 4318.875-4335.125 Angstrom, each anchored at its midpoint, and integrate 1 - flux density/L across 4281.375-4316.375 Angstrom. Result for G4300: 2.42 Angstrom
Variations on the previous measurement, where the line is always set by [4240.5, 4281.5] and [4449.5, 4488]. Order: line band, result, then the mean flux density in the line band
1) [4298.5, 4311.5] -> 1.9 Angstrom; 94.3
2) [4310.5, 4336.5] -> 1.6 Angstrom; 104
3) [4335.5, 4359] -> 0.1 Angstrom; 110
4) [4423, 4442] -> -1.3 Angstrom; 120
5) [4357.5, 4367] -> -1.2 Angstrom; 125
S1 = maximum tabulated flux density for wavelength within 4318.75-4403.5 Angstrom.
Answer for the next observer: 131.1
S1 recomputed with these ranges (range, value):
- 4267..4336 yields 122.7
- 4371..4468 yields 130.6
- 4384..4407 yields 130.4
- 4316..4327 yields 113.8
